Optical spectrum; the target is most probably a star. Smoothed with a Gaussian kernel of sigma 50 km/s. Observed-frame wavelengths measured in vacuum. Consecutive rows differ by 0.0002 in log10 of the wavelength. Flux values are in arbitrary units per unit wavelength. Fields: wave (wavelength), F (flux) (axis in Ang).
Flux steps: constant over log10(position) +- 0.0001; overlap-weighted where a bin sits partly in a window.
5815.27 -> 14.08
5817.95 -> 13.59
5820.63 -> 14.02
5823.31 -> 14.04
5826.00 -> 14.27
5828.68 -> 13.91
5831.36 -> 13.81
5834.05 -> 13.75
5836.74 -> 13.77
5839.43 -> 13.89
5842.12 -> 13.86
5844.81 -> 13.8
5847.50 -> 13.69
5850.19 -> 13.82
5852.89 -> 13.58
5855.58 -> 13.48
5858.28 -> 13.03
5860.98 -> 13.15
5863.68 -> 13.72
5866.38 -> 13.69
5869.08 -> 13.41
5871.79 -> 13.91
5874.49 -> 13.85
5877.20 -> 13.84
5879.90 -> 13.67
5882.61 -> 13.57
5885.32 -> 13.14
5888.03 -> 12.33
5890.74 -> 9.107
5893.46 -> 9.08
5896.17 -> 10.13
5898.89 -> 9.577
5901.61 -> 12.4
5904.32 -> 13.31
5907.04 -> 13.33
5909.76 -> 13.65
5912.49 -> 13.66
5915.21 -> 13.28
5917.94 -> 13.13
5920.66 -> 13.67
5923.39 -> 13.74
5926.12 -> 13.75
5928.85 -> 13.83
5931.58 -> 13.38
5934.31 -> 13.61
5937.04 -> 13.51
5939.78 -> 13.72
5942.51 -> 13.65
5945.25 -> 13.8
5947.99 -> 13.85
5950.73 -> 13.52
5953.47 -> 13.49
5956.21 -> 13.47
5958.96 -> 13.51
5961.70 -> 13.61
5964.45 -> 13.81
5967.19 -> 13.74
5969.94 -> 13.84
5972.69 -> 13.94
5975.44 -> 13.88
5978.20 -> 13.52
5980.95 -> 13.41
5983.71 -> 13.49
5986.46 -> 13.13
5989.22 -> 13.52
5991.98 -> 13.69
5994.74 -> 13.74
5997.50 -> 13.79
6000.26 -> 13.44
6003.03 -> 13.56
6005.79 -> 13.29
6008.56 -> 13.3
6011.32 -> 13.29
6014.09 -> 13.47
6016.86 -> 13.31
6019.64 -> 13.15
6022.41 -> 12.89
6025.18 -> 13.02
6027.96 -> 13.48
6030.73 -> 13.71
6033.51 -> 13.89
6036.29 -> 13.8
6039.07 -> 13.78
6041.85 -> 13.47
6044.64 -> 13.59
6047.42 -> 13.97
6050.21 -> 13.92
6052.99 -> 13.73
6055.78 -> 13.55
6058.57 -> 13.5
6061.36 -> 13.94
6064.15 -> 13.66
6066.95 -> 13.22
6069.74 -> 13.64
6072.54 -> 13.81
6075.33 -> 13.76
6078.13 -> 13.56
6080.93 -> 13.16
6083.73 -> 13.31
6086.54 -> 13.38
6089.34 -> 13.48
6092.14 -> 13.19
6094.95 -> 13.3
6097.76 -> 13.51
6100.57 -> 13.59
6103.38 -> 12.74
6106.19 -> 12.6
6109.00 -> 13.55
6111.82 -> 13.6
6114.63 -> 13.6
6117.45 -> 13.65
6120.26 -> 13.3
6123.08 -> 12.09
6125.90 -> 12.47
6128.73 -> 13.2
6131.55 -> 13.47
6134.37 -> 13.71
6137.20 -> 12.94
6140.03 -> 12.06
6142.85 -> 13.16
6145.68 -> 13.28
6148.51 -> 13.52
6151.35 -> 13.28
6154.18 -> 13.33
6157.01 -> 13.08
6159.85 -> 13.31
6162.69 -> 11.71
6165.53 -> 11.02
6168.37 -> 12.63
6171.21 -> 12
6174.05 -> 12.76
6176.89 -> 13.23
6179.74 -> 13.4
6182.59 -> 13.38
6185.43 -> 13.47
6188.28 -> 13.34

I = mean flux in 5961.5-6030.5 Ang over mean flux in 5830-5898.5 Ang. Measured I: 1.04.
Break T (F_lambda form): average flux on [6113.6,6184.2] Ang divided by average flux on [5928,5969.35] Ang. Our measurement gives 0.9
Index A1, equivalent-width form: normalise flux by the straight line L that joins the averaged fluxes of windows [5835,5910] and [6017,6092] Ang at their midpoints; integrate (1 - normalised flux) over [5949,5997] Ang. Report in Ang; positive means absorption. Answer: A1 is -1.27 Ang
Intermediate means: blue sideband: 12.9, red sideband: 13.5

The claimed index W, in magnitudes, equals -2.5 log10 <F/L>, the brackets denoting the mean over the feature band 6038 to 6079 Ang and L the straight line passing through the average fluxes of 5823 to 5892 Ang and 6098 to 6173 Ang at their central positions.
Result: -0.05 mag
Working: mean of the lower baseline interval 13.5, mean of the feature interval 13.7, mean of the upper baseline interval 13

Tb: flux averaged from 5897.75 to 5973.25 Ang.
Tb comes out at 13.4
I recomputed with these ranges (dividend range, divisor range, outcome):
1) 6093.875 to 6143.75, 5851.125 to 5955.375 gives 1.01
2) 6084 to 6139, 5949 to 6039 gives 0.98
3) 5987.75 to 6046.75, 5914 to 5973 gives 0.99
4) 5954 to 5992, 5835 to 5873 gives 1.00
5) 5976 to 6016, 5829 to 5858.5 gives 0.98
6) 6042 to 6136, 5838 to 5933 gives 1.03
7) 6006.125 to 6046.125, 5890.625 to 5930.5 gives 1.08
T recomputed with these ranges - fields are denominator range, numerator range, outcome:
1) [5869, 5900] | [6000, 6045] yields 1.11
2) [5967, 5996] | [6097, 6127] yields 0.97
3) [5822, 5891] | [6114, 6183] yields 0.96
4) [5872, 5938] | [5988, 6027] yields 1.05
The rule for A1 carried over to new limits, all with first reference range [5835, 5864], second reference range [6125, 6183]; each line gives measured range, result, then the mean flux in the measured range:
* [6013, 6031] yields -0.1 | 13.3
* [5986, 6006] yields -0.4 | 13.6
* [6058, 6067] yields -0.4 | 13.6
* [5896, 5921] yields 1.5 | 12.7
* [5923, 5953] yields -0.6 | 13.7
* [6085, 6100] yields -0.4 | 13.4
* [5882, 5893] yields 1.5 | 11.7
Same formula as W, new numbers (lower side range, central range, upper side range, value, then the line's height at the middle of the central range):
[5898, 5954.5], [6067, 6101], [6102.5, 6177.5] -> -0.03 mag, 13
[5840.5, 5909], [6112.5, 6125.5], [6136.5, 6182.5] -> -0.03 mag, 12.8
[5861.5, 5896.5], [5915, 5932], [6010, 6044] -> -0.06 mag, 12.9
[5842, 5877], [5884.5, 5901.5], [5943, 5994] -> 0.27 mag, 13.6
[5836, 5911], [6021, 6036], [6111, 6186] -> -0.04 mag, 12.9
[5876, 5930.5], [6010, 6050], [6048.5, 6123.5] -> -0.03 mag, 13.2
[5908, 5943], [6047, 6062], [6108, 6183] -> -0.04 mag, 13.2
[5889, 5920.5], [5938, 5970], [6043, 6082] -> -0.10 mag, 12.5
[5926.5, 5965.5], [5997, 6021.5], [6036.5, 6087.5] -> 0.02 mag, 13.6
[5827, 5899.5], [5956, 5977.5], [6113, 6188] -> -0.06 mag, 13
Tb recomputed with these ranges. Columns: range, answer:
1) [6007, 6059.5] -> 13.5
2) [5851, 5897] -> 12.8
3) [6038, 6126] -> 13.4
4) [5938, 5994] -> 13.6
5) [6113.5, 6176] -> 12.9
